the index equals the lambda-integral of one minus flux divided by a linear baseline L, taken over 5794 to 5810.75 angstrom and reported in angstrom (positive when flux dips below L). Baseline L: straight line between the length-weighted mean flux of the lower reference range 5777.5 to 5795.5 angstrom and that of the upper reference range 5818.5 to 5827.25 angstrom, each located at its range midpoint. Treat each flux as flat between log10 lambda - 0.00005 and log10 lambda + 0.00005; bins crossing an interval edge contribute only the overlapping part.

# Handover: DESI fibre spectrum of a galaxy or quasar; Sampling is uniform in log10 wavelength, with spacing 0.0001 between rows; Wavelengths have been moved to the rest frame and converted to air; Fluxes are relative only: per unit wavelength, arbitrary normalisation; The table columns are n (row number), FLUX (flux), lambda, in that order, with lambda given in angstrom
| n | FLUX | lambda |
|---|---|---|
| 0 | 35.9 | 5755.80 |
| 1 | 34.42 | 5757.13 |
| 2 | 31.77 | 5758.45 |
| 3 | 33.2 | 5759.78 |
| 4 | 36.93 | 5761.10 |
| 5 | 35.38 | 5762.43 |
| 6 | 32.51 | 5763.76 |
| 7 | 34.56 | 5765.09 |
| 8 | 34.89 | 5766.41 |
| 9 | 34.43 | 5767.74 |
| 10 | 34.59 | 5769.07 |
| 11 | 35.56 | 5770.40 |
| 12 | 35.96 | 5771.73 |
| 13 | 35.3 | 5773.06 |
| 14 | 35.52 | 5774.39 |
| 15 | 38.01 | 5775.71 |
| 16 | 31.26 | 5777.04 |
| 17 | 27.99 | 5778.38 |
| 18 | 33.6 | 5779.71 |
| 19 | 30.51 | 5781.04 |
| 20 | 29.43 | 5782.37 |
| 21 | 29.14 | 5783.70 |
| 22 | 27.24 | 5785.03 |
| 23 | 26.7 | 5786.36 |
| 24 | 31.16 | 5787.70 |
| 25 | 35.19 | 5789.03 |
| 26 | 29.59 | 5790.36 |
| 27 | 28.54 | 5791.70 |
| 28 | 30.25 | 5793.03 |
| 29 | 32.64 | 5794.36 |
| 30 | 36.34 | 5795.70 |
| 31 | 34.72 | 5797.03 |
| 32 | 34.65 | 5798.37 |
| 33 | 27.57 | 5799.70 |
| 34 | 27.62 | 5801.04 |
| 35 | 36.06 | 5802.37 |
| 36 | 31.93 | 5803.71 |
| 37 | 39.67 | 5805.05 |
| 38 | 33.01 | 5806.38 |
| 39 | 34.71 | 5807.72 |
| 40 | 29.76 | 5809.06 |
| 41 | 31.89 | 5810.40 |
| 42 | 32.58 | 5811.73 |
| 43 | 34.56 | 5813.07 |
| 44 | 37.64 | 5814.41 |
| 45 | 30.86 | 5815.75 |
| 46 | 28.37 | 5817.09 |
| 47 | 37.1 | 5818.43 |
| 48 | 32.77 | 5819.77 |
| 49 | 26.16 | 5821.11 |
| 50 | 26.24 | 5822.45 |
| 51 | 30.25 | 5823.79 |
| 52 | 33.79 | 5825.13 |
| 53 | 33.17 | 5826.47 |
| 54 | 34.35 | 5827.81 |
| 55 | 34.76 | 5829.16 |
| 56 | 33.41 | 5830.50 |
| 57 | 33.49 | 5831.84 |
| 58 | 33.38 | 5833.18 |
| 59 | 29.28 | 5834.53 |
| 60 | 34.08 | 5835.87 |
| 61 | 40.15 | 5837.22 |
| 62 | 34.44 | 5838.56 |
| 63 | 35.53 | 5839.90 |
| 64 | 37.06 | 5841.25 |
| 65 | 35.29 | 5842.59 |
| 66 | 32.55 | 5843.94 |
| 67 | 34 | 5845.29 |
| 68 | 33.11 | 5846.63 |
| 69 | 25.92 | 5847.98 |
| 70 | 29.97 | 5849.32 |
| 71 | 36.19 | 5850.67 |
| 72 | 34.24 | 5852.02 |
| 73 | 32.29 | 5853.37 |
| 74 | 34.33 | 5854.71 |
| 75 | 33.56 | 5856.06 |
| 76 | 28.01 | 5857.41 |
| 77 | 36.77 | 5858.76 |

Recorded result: -1.4 angstrom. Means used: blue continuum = 30.3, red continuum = 30.9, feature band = 33.1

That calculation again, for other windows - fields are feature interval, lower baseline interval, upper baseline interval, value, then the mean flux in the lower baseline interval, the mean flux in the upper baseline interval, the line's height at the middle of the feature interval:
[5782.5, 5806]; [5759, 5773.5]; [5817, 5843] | 1.68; 34.8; 33.2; 34.1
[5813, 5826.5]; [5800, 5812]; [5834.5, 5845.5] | 0.81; 32.9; 35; 33.8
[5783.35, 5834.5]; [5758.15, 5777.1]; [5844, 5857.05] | 2.34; 34.8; 32.5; 33.7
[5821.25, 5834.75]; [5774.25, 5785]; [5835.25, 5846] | 0.98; 31.5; 35.4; 34.6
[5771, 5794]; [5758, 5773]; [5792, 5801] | 1.22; 34.6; 32.2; 33.3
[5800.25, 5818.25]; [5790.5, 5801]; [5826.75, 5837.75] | -0.28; 31.7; 34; 32.5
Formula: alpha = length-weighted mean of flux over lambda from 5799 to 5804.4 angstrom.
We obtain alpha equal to 30.8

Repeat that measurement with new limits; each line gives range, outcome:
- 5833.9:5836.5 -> 31.7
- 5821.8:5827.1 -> 30.9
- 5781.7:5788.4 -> 28.8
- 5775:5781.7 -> 32.3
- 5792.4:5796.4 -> 33.1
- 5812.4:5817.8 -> 32.9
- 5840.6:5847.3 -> 34.4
